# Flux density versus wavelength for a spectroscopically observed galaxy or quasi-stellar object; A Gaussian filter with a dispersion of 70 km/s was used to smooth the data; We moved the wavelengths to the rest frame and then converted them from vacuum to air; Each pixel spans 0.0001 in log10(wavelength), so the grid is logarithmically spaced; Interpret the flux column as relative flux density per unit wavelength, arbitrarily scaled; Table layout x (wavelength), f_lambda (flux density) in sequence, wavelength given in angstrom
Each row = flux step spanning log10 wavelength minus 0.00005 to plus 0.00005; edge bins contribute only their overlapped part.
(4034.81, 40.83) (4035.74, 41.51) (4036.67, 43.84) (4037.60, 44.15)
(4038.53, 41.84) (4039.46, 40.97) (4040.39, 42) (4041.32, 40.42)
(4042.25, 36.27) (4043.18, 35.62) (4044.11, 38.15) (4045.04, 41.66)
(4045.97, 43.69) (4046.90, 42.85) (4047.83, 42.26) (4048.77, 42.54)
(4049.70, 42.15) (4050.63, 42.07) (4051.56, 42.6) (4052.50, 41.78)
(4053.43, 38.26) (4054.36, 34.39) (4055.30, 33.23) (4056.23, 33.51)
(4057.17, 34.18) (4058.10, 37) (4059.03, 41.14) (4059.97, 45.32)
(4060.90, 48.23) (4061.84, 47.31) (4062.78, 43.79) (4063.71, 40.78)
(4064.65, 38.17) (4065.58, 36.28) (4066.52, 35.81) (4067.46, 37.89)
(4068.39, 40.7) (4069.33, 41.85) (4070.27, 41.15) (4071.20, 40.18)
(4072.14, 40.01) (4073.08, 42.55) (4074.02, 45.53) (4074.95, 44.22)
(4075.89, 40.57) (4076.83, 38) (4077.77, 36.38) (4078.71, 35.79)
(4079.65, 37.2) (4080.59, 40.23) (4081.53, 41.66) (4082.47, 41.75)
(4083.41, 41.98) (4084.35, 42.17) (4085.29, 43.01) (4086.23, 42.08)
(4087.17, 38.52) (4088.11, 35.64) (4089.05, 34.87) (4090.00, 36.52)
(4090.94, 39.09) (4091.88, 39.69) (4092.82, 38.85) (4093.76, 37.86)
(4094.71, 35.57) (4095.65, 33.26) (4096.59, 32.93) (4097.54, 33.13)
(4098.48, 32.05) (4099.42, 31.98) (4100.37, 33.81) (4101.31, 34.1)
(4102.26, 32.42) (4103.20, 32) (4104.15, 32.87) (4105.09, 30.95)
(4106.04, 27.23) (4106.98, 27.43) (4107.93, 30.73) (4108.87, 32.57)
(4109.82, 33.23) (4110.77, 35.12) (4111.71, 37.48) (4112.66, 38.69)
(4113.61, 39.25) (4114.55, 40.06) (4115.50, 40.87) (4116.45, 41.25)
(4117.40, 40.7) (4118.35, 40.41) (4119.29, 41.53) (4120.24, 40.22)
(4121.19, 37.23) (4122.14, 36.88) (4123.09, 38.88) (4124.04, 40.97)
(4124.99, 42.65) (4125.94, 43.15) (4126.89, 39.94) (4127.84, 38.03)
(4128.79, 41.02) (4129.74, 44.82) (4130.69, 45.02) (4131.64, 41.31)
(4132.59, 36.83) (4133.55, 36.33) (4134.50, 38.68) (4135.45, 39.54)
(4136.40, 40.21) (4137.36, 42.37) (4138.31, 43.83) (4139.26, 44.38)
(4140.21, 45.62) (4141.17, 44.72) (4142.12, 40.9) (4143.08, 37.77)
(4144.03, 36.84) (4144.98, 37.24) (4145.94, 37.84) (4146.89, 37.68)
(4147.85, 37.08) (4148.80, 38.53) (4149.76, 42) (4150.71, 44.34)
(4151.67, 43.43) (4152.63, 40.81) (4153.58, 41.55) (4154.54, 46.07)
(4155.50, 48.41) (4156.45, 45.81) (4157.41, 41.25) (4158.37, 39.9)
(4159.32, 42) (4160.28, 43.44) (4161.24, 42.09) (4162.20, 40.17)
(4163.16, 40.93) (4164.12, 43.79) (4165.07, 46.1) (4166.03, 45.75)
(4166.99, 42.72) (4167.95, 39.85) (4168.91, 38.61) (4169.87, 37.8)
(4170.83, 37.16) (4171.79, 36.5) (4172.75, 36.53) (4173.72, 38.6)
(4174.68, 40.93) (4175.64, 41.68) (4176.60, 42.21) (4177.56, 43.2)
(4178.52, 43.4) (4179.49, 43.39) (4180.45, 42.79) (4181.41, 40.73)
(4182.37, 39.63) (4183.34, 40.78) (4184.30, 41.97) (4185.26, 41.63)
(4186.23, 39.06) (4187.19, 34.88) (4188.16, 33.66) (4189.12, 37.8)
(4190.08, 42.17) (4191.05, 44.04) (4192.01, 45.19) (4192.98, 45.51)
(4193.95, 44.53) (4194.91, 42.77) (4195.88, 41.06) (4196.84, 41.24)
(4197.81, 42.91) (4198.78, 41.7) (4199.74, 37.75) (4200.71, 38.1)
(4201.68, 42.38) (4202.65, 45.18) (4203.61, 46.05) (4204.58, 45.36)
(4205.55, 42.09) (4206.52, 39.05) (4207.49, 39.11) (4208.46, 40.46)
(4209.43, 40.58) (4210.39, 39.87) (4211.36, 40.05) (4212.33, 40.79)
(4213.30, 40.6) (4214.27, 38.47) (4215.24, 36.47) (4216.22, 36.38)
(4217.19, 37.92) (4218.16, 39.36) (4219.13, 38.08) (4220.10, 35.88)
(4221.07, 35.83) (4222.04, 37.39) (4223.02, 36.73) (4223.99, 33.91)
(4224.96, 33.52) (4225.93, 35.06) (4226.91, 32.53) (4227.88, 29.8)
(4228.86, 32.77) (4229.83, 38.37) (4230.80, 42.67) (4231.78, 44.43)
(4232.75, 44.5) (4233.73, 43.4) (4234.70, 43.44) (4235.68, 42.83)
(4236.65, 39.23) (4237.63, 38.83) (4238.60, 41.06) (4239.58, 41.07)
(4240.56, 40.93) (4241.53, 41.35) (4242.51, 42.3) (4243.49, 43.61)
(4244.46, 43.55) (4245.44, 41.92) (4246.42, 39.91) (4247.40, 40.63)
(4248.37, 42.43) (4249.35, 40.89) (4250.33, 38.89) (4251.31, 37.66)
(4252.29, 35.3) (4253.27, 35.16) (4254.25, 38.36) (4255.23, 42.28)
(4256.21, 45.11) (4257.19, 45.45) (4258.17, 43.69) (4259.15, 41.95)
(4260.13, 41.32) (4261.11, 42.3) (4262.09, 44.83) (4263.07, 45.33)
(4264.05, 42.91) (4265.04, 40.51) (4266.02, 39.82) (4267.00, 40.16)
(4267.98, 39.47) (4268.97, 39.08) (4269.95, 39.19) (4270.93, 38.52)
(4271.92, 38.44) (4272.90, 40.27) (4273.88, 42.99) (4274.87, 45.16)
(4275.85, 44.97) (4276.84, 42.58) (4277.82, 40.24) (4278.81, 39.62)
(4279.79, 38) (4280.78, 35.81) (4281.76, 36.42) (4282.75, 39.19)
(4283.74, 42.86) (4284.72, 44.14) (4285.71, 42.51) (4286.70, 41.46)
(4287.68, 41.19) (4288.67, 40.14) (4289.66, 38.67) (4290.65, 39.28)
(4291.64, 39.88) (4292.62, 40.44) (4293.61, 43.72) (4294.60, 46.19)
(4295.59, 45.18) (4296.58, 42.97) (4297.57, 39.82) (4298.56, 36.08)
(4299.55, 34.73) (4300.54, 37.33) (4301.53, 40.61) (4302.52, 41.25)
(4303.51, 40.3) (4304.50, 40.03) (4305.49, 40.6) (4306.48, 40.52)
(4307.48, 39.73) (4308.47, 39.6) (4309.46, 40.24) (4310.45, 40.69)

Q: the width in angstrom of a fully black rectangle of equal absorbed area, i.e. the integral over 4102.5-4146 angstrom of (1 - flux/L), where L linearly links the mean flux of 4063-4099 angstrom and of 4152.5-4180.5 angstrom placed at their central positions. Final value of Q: 1.9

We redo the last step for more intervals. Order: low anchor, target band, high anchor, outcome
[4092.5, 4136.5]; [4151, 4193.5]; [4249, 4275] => -3.3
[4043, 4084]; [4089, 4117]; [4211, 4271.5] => 3.7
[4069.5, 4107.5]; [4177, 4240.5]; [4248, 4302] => -0.9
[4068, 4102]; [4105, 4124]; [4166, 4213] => 1.2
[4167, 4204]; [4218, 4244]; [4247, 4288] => 1.3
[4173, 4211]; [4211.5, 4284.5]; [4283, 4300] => 2.3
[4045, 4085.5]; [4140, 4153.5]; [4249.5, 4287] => 0.1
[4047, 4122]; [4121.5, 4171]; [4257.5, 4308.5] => -2.8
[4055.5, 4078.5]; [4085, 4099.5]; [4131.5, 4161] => 1.4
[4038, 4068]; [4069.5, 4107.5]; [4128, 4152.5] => 3.0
